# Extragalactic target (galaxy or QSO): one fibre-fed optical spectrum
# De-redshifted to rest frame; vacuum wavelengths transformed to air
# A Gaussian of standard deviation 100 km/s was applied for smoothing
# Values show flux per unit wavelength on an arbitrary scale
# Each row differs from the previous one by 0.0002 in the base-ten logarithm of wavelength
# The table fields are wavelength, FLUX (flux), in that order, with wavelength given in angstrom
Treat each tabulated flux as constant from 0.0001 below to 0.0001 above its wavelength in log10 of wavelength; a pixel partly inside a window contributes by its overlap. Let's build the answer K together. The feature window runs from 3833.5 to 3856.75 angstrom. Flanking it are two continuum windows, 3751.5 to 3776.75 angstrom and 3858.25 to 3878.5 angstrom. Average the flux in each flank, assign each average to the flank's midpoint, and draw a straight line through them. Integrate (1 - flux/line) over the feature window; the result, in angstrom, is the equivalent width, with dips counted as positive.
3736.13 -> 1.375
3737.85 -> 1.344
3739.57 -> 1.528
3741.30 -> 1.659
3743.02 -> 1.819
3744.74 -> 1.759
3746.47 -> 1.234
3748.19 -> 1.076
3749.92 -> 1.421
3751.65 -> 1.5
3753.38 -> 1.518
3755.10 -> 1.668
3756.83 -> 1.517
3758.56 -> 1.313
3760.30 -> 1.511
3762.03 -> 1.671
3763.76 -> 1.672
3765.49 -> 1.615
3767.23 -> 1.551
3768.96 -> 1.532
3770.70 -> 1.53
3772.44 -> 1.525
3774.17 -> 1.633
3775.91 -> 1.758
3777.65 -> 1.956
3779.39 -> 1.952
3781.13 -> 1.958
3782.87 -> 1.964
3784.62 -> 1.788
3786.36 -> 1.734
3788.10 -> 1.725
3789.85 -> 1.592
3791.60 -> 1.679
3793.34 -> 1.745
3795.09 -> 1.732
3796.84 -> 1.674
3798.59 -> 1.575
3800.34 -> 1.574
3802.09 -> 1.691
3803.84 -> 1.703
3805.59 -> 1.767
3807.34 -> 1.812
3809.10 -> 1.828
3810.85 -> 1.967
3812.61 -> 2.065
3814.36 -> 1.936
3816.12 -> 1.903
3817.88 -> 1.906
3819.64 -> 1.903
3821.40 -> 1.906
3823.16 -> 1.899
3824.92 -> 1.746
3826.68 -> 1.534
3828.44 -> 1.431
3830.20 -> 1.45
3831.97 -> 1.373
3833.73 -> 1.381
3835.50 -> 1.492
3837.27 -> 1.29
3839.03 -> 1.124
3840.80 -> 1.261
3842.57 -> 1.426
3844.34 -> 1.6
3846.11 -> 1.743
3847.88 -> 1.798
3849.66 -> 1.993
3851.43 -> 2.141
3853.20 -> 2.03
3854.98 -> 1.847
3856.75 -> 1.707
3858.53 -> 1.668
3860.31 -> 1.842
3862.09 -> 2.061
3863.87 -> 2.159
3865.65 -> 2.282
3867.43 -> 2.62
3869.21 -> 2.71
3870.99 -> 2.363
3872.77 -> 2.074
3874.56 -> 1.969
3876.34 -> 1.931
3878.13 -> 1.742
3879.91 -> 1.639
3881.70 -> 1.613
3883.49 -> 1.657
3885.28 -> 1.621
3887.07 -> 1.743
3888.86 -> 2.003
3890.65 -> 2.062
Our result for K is 4.4 angstrom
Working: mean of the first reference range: 1.57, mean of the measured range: 1.64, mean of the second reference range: 2.14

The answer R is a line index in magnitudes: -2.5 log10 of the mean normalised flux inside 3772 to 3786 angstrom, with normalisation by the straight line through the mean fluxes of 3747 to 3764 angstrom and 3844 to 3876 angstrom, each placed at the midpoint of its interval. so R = -0.14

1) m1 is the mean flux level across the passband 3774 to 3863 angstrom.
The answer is 1.73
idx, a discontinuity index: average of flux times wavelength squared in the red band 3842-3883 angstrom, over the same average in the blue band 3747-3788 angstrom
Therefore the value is 1.27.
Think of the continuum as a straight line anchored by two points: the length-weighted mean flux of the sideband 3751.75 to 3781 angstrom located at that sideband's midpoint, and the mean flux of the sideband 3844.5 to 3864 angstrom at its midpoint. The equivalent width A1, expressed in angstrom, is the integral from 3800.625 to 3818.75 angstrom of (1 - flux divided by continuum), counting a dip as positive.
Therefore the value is -1.0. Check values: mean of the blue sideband 1.63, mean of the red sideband 1.89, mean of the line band 1.85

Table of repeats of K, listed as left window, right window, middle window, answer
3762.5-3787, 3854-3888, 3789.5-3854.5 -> 5.07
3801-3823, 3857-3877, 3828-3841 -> 4.10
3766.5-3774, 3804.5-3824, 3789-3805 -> 0.85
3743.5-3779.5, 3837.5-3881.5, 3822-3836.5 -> 1.99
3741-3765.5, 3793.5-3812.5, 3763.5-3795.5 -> -1.50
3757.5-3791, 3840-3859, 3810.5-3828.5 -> -1.33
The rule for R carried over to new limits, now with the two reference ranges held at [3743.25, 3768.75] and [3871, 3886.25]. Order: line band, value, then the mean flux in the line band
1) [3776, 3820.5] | -0.12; 1.8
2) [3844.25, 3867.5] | -0.11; 1.95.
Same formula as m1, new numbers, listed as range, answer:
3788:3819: 1.77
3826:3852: 1.53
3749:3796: 1.66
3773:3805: 1.74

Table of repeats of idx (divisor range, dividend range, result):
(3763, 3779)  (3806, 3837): 1.07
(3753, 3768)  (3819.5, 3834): 1.08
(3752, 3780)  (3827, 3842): 0.87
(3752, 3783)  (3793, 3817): 1.10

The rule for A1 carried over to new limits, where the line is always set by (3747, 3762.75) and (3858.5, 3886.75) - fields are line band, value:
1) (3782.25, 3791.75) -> -0.8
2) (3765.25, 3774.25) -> -0.2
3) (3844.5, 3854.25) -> -0.1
